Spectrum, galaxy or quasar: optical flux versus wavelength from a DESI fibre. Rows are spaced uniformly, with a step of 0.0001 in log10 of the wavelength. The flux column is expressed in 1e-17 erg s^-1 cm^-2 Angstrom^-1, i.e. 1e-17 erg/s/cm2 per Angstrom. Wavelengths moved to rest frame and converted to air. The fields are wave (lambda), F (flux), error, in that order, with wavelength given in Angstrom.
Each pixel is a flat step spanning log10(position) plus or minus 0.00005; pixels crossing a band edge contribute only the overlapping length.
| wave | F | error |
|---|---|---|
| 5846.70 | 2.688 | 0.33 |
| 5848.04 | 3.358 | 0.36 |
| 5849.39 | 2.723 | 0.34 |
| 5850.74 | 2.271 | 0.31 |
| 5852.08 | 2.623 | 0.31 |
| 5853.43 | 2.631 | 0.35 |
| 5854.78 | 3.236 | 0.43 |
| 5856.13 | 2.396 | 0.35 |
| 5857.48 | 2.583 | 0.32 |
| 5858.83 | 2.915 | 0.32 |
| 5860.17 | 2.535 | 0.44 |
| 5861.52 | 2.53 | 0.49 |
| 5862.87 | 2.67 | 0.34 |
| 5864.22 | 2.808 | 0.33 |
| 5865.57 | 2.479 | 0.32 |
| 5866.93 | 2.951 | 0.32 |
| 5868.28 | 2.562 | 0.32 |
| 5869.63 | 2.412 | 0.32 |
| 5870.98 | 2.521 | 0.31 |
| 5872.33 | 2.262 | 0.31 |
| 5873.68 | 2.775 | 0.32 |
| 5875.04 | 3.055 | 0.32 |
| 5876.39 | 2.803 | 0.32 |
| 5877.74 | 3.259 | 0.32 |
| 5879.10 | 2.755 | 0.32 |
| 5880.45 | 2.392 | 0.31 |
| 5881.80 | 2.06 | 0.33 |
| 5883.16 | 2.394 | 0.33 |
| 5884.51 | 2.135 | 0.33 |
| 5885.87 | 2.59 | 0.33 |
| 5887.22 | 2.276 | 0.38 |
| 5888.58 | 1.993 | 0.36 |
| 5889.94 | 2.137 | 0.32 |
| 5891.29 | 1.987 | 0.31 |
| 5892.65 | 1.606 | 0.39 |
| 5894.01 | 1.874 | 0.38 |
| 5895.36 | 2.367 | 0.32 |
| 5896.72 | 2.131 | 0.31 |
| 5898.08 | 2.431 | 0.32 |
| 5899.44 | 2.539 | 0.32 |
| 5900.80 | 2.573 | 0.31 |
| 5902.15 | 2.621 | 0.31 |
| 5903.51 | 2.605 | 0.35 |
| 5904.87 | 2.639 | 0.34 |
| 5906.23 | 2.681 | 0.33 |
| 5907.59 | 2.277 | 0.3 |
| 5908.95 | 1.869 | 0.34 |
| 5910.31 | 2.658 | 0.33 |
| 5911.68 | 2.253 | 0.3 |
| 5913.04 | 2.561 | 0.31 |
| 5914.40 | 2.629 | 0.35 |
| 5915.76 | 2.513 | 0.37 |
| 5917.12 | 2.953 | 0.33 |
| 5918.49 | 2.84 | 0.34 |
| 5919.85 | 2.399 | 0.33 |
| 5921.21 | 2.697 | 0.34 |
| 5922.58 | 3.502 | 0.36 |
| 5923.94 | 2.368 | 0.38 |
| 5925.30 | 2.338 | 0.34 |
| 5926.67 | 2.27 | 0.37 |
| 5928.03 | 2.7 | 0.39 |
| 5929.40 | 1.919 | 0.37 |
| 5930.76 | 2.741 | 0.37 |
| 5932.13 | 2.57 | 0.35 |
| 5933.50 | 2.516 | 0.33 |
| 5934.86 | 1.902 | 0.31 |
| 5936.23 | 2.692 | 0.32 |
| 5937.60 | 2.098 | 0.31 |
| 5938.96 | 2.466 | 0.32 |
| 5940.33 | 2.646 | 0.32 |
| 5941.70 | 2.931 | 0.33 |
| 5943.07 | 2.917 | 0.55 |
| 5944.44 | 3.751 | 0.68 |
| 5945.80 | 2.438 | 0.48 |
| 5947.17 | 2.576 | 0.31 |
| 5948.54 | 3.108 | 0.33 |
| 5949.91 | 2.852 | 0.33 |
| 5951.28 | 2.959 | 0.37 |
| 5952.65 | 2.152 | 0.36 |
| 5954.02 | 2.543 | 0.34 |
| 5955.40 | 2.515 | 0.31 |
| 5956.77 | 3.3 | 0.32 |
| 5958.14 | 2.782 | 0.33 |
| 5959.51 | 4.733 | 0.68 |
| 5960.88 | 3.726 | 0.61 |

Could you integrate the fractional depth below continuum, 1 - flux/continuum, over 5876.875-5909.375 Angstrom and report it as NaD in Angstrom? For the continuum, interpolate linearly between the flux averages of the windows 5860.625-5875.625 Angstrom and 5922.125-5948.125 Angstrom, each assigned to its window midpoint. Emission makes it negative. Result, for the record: 3.37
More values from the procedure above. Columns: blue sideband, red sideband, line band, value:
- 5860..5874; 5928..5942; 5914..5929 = -1.0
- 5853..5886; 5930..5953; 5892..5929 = 2.5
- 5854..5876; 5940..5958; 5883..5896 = 2.8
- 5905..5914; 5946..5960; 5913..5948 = 0.4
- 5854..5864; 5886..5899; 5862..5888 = -1.8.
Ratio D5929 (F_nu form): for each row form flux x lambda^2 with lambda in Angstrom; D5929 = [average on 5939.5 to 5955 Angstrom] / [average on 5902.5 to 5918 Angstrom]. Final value 1.12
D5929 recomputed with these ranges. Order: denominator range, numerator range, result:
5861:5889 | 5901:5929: 1.01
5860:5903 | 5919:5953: 1.09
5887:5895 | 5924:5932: 1.23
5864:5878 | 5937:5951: 1.06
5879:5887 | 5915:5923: 1.20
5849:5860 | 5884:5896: 0.80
